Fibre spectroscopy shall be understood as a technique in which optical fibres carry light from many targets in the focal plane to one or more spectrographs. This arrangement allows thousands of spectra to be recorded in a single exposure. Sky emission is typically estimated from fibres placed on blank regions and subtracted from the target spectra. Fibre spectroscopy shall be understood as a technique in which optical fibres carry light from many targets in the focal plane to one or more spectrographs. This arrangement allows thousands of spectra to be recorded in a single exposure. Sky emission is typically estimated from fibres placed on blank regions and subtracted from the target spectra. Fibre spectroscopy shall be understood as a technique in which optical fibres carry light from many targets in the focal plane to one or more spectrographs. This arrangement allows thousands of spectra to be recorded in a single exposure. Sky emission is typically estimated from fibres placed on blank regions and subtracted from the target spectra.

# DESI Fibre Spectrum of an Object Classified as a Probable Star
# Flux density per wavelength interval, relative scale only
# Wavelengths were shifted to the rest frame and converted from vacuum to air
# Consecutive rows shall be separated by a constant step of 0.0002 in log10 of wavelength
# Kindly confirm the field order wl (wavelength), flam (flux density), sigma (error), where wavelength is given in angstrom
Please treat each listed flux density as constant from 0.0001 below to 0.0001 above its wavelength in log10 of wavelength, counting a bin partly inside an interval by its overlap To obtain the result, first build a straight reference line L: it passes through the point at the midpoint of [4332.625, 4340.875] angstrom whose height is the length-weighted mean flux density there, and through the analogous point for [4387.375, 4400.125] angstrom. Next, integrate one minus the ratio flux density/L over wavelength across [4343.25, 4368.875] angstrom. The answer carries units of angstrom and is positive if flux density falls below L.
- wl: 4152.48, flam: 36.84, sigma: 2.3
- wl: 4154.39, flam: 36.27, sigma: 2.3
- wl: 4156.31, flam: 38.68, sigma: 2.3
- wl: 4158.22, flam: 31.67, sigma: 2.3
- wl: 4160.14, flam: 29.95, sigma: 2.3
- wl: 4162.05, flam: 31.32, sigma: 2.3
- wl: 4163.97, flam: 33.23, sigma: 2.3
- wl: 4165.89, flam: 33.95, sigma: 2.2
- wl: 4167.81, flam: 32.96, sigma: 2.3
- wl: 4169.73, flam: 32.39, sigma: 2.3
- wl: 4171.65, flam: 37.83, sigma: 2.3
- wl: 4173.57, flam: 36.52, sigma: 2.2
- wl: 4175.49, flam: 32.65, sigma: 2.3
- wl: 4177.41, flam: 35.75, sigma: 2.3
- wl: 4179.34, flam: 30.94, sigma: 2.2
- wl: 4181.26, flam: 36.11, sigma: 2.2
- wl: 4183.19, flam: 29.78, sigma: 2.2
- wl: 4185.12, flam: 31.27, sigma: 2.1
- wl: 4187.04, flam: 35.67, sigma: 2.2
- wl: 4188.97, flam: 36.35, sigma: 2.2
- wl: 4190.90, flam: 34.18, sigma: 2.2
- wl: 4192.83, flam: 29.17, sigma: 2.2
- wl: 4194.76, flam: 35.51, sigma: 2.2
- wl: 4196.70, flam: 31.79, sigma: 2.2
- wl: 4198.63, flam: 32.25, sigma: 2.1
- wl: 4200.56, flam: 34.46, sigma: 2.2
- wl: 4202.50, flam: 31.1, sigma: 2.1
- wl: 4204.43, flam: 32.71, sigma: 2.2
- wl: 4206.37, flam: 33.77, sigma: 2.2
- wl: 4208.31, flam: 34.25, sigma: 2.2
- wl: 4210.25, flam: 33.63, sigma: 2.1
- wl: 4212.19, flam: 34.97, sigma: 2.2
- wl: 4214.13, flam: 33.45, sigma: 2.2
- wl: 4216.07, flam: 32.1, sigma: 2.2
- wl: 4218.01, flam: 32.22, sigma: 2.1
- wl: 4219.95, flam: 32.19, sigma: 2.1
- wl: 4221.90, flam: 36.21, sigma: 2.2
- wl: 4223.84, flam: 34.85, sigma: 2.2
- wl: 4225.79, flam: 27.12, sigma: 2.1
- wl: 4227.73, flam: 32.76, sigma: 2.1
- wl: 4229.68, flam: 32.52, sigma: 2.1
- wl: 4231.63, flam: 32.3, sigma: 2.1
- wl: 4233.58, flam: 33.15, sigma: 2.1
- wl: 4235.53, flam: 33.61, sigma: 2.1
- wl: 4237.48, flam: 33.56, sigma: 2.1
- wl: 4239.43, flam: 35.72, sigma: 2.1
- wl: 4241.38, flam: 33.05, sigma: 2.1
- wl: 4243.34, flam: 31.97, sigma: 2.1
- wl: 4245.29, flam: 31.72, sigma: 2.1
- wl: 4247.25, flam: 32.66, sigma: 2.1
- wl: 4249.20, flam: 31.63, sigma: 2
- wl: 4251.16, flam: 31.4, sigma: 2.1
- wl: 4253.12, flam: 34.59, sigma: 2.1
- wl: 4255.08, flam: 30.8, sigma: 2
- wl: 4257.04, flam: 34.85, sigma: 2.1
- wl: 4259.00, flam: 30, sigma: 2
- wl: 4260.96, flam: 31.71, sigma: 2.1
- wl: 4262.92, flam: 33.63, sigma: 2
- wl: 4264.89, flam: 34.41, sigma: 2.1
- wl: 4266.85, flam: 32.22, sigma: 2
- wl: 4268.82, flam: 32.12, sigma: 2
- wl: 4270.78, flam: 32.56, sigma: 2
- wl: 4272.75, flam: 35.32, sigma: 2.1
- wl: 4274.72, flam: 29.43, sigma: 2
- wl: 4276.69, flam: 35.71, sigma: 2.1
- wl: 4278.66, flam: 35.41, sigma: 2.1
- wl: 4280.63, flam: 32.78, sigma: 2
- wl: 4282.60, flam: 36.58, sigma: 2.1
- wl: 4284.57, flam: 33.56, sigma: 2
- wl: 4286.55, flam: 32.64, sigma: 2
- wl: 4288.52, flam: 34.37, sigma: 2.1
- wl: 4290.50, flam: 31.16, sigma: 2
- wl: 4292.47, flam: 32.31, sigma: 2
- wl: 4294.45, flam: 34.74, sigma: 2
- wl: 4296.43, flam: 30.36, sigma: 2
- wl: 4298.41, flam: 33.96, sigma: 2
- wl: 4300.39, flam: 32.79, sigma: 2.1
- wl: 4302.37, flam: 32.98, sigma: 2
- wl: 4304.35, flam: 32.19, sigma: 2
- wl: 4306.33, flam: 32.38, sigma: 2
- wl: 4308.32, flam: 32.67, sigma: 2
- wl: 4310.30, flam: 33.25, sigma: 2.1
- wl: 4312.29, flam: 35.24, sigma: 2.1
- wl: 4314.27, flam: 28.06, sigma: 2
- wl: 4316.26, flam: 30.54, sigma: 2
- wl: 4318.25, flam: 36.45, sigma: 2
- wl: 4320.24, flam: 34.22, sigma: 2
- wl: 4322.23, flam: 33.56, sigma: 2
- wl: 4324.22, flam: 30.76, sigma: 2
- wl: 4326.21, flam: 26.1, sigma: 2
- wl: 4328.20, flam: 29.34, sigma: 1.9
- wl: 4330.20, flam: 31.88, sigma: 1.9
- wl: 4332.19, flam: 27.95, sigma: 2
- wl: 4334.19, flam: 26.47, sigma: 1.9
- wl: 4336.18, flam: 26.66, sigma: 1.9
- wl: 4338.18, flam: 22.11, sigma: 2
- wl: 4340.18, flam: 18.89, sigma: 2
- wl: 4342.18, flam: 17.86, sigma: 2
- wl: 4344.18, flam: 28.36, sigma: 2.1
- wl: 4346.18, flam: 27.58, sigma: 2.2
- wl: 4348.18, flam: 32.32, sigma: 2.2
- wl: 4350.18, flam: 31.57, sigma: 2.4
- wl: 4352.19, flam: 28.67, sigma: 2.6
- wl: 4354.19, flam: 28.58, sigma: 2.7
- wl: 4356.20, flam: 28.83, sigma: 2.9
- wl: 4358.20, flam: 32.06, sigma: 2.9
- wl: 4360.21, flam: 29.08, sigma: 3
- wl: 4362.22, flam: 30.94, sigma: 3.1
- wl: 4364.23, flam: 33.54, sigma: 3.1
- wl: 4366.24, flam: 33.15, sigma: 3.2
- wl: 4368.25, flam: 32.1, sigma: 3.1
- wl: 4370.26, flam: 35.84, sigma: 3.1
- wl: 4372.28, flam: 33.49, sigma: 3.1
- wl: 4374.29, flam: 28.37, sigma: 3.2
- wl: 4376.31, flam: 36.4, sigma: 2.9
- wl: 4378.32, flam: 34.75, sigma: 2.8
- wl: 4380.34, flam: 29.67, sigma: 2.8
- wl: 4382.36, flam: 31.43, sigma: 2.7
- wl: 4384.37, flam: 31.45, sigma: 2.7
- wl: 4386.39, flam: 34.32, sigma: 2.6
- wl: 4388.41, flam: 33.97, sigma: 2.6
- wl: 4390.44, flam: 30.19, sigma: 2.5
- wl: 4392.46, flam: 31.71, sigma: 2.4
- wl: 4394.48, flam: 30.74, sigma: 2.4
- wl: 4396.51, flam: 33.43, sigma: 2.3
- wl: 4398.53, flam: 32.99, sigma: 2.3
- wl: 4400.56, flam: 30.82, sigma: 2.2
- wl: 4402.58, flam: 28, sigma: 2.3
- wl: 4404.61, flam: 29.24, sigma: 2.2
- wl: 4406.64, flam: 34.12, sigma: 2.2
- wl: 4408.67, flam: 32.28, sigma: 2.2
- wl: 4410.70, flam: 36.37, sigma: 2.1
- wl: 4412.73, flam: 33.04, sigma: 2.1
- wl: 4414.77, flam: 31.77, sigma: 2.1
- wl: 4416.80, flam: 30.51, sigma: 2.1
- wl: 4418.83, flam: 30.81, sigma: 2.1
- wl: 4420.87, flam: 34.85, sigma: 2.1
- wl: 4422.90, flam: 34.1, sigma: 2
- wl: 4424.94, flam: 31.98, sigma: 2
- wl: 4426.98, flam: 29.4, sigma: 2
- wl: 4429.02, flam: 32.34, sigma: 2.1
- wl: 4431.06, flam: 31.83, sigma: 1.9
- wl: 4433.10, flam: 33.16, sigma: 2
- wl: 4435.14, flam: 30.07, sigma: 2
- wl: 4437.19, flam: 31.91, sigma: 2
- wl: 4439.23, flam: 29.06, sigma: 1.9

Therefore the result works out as -3.6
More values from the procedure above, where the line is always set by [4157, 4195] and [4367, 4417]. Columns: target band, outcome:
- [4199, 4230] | 0.15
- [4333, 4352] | 3.88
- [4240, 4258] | 0.23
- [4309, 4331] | 0.60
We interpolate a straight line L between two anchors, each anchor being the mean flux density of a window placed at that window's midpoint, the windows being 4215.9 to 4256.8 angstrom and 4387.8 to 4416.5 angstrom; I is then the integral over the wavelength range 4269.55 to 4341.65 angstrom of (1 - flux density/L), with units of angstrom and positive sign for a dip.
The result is 2.2 angstrom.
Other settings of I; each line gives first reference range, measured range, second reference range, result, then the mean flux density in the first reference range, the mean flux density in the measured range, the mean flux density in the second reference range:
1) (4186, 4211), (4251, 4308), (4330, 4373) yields -3.63 angstrom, 33.4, 33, 28.9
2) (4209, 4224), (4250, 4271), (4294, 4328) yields 0.28 angstrom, 33.7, 32.6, 32.3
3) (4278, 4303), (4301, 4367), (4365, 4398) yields 6.31 angstrom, 33.3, 29.8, 32.6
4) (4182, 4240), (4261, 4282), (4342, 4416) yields -0.54 angstrom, 33.1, 33.3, 31.5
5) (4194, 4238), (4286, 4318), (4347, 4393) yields -0.20 angstrom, 33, 32.6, 31.8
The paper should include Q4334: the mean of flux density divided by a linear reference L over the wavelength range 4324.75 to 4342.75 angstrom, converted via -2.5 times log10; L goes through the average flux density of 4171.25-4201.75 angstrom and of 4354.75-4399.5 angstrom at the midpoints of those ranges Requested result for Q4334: 0.26 mag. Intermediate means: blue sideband 33.7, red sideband 32.2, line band 25.6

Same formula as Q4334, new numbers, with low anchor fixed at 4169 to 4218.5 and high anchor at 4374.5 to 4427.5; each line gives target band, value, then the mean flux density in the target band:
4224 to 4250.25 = 0.02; 32.5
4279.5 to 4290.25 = -0.03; 33.8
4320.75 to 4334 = 0.10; 29.9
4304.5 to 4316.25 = 0.02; 32.2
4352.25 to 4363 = 0.09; 29.8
